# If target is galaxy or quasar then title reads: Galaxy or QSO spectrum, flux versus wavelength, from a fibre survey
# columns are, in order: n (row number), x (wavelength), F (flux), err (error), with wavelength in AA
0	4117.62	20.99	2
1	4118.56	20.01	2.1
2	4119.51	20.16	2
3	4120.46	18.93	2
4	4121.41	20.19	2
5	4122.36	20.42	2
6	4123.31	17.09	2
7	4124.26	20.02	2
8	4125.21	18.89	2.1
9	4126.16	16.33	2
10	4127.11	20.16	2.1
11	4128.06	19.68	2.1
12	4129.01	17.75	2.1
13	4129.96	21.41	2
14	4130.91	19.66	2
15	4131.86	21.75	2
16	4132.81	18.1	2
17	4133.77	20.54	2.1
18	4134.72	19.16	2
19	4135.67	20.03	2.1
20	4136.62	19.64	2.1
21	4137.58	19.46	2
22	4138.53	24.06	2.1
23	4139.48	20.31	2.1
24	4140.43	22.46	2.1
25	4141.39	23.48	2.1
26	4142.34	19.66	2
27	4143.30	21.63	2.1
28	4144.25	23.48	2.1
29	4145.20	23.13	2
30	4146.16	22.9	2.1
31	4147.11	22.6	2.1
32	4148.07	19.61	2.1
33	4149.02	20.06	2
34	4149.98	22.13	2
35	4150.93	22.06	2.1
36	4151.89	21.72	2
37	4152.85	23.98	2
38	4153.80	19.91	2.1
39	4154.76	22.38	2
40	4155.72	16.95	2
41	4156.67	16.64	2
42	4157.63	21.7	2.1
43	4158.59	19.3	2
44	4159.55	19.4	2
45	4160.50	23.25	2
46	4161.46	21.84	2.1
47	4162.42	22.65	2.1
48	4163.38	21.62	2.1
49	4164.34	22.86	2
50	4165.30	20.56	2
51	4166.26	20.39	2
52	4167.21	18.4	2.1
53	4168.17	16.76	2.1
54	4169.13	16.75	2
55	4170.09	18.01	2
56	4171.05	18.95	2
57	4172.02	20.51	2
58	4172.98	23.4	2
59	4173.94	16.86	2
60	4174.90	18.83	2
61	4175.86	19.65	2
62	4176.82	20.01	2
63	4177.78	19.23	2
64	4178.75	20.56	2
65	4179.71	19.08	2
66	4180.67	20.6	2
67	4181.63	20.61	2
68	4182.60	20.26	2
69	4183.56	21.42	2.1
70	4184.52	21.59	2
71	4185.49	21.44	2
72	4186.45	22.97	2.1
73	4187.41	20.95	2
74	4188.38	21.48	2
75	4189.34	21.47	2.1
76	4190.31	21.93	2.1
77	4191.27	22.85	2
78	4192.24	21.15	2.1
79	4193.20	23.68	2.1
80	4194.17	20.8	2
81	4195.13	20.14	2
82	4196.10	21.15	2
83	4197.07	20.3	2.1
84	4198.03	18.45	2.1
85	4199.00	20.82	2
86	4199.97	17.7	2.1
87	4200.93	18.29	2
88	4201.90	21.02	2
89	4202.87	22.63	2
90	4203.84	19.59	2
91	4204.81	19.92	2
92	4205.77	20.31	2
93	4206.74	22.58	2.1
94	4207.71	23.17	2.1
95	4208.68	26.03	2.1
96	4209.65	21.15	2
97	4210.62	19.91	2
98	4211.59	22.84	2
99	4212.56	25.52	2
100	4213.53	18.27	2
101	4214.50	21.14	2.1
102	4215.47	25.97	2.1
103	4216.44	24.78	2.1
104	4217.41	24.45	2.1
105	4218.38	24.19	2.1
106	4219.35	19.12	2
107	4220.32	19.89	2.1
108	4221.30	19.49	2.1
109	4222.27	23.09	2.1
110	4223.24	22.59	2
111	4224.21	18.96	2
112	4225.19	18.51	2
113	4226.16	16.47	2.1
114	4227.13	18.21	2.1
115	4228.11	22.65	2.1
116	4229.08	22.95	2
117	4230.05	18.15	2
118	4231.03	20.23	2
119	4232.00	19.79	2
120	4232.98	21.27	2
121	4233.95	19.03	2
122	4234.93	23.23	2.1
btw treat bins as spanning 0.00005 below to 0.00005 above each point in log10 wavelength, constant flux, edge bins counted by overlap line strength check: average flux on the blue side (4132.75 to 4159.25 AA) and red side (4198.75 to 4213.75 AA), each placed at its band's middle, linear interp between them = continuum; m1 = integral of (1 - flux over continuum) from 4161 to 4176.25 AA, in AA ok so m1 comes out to 0.9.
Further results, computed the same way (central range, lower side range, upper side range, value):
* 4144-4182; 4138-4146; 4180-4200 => 2.3 AA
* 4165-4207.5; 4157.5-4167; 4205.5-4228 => 2.2 AA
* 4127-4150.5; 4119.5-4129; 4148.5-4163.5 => -1.2 AA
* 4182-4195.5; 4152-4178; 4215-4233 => -0.7 AA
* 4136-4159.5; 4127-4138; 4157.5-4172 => -1.5 AA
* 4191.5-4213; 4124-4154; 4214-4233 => -0.2 AA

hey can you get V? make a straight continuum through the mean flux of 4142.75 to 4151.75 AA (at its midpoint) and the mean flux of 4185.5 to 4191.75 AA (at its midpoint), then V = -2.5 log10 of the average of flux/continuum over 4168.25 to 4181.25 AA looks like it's 0.14 mag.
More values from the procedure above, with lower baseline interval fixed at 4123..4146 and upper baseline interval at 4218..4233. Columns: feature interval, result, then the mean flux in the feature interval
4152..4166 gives -0.03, 20.9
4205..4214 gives -0.09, 22.1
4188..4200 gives -0.04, 21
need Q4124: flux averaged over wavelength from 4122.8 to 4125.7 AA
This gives 18.7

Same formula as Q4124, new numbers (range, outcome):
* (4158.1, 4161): 20.7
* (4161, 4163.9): 22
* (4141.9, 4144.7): 21.6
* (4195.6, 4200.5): 19.7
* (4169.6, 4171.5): 18.5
